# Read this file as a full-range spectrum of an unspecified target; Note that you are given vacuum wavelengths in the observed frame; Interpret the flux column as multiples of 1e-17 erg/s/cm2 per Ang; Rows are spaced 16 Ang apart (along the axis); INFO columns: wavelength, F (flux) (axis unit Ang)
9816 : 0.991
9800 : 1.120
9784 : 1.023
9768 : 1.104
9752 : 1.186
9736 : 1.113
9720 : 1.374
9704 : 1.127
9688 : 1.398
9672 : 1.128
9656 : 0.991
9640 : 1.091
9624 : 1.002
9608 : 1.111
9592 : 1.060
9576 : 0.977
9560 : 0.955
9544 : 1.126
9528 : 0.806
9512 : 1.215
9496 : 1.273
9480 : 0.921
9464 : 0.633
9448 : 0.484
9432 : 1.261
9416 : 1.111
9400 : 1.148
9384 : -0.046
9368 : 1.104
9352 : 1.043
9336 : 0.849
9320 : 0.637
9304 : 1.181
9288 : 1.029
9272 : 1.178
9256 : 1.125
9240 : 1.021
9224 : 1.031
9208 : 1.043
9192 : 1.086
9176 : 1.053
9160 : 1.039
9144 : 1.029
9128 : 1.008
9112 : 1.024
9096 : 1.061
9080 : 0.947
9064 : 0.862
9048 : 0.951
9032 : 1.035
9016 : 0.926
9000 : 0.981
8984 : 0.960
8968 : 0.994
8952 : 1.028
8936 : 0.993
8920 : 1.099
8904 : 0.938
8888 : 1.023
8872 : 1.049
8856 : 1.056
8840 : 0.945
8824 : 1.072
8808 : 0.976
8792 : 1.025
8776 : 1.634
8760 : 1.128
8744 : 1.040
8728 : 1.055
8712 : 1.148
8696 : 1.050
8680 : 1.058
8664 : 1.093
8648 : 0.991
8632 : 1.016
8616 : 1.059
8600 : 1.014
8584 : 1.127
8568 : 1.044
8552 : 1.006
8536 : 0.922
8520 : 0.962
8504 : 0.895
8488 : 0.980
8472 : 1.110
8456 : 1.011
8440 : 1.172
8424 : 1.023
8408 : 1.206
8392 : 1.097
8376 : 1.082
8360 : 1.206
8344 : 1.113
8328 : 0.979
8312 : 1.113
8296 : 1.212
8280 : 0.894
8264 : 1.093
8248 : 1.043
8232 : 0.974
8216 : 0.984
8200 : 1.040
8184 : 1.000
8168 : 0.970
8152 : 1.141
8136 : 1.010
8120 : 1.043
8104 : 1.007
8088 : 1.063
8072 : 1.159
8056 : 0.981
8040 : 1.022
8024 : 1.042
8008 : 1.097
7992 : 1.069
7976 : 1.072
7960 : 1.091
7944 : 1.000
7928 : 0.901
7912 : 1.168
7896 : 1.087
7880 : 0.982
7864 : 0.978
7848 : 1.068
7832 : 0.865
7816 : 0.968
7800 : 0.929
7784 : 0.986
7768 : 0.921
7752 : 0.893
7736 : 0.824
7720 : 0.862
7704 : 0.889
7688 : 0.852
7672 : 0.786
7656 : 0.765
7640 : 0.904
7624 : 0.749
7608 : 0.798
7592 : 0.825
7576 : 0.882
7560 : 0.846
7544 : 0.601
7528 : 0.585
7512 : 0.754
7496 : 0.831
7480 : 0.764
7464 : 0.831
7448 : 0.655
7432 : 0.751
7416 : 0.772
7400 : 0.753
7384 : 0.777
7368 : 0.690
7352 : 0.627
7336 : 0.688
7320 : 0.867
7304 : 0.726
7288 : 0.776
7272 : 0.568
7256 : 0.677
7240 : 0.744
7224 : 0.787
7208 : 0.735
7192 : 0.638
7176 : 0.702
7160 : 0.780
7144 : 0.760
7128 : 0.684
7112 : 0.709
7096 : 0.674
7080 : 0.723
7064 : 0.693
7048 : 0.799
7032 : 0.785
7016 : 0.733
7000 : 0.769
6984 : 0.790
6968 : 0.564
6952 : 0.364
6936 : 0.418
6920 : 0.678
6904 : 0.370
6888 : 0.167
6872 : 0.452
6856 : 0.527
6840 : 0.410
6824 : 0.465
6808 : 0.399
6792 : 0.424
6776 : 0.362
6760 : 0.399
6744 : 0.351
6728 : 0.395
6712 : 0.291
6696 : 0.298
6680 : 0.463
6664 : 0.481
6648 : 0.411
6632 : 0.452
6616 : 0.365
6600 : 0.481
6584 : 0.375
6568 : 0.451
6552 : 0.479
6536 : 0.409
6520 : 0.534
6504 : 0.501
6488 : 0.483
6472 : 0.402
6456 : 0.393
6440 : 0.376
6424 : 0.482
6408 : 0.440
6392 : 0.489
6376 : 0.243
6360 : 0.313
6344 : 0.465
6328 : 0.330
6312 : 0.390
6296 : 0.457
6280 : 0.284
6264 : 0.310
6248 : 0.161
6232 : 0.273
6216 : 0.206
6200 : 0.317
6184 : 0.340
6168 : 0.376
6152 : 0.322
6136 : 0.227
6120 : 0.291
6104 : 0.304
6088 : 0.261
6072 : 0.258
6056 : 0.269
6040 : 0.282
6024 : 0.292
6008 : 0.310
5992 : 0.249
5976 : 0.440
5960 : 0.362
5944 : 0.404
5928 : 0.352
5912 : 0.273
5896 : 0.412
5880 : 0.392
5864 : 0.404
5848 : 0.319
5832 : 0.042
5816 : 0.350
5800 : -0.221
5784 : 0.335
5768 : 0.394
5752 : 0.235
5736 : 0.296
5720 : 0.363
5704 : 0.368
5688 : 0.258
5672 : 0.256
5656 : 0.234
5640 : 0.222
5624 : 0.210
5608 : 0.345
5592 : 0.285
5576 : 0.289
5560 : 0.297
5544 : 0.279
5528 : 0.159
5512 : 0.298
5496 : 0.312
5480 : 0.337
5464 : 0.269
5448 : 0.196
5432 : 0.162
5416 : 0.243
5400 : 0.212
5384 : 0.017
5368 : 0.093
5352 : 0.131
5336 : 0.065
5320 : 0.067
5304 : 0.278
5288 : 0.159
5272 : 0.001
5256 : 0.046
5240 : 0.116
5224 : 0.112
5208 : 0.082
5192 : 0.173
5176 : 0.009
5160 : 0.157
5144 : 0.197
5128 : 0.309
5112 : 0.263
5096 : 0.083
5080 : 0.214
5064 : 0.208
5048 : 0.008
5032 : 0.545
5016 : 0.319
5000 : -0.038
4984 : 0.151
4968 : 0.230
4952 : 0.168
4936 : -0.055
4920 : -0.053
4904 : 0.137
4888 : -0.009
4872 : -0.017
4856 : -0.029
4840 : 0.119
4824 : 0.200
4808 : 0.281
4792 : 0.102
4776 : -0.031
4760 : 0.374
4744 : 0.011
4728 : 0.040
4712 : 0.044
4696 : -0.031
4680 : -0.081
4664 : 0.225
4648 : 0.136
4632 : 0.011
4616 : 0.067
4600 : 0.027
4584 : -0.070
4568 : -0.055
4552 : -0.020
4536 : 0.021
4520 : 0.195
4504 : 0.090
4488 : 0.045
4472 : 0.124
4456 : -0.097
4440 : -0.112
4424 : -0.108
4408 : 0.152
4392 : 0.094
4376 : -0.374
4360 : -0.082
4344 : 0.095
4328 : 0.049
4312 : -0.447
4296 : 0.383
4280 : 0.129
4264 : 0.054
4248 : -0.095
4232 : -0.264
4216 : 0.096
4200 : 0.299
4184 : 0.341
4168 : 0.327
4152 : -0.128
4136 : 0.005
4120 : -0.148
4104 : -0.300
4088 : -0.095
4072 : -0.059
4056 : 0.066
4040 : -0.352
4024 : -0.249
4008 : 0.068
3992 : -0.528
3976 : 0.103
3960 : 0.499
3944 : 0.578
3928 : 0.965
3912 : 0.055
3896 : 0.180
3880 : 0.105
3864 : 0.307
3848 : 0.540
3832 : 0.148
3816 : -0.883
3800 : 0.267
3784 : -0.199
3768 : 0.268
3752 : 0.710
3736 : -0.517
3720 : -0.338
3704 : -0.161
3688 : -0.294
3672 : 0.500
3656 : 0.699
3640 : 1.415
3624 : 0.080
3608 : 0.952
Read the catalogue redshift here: 0.75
